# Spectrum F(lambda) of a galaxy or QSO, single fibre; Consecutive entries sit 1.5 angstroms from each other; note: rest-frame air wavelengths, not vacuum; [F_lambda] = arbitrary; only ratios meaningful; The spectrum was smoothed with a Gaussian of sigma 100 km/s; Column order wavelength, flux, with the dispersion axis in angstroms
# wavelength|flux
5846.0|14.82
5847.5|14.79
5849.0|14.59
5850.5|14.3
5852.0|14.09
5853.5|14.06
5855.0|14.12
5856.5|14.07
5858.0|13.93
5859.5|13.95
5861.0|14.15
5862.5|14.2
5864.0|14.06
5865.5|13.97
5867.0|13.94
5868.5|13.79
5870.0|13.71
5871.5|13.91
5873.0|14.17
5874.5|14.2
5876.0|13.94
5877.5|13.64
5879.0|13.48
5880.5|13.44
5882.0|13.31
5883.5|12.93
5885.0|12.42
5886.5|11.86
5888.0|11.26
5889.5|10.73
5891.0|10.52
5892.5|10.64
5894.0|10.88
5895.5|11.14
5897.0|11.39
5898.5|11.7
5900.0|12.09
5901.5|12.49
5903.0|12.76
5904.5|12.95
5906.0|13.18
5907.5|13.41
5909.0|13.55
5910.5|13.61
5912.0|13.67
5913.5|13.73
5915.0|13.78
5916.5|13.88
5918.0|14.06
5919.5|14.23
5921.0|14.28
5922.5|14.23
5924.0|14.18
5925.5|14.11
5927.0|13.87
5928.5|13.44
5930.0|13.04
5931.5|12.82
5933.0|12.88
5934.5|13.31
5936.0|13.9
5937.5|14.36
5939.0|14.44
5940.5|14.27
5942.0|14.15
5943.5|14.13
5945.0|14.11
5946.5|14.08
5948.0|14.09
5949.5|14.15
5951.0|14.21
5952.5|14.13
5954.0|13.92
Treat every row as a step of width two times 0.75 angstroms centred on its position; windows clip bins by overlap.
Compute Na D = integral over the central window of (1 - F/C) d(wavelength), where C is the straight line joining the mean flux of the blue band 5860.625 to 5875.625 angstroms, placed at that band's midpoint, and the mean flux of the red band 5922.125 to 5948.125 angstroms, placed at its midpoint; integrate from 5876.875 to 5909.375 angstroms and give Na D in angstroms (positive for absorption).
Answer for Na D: 4.0 angstroms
